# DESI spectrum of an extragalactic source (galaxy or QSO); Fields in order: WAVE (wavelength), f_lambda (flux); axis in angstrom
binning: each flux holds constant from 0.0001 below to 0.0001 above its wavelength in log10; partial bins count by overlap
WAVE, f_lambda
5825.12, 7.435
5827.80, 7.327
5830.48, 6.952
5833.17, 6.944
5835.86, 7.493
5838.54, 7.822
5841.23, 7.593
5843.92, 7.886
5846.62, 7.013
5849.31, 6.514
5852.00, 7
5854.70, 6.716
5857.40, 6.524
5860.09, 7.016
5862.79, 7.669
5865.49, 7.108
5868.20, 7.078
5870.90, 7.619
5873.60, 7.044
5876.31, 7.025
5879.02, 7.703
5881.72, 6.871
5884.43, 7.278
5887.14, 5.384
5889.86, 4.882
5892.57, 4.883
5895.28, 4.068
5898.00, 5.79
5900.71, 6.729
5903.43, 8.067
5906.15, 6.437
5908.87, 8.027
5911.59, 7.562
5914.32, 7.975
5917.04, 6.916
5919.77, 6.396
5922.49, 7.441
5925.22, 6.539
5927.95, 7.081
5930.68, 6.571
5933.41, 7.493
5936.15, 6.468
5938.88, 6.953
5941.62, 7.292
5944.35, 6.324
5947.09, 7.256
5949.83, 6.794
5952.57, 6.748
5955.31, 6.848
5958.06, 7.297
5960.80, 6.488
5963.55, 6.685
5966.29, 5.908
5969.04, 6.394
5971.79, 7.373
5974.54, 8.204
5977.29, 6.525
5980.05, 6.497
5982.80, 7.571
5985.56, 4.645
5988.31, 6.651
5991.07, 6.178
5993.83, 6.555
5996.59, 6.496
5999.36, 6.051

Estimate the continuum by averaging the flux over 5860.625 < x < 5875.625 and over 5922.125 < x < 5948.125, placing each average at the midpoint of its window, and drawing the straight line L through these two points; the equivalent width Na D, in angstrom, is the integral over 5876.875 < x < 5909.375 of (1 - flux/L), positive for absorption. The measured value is 3.8 angstrom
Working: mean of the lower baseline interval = 7.27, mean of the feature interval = 6.32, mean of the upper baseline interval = 6.92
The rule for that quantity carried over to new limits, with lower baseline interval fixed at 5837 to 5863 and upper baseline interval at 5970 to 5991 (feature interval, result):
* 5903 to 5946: -0.98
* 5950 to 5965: 0.01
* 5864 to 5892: 1.27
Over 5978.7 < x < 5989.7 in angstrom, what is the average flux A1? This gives 6.34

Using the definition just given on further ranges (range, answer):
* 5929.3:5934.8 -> 7.02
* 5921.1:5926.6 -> 6.99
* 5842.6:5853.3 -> 7.1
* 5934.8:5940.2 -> 6.71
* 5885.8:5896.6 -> 4.81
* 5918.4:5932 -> 6.81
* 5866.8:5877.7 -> 7.19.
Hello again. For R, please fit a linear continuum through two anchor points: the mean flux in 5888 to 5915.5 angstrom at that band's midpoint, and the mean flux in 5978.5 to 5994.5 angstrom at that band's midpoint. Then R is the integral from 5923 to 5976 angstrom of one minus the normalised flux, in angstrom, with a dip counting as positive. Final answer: -4.3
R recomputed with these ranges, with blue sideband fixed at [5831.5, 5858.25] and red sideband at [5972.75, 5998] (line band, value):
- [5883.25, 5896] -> 3.01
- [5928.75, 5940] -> -0.13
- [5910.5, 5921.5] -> -0.53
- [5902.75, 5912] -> -0.76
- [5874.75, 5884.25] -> -0.25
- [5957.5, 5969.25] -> 0.30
